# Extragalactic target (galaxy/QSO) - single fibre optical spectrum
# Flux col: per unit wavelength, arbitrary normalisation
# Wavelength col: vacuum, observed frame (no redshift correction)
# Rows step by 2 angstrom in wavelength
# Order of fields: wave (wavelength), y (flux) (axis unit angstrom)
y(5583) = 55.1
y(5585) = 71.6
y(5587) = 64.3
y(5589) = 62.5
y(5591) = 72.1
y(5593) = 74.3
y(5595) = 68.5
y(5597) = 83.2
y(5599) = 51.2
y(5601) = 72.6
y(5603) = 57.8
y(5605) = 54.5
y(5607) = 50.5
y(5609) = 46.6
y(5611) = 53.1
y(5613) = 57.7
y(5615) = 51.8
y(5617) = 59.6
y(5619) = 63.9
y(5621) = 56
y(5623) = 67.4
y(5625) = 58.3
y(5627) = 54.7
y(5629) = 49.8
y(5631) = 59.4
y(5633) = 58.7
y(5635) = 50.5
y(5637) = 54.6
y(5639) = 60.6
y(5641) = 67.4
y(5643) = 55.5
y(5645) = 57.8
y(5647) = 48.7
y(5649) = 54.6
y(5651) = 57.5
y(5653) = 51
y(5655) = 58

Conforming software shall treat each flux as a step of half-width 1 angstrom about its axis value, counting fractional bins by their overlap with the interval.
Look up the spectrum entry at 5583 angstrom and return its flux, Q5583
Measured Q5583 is 55.1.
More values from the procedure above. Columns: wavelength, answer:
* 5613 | 57.7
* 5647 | 48.7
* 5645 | 57.8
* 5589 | 62.5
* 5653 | 51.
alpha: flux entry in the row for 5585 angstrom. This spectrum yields 71.6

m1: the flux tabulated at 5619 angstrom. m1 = 63.9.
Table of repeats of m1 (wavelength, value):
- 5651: 57.5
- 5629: 49.8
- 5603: 57.8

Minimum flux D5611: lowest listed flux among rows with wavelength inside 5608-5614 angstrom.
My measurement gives 46.6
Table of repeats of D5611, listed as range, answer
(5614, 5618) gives 51.8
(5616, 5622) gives 56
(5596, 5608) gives 50.5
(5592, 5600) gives 51.2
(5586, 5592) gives 62.5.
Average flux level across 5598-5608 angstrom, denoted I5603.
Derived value 57.3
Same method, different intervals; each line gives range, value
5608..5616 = 52.3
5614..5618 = 55.7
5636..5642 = 60.9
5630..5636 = 56.2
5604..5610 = 50.5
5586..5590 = 63.4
